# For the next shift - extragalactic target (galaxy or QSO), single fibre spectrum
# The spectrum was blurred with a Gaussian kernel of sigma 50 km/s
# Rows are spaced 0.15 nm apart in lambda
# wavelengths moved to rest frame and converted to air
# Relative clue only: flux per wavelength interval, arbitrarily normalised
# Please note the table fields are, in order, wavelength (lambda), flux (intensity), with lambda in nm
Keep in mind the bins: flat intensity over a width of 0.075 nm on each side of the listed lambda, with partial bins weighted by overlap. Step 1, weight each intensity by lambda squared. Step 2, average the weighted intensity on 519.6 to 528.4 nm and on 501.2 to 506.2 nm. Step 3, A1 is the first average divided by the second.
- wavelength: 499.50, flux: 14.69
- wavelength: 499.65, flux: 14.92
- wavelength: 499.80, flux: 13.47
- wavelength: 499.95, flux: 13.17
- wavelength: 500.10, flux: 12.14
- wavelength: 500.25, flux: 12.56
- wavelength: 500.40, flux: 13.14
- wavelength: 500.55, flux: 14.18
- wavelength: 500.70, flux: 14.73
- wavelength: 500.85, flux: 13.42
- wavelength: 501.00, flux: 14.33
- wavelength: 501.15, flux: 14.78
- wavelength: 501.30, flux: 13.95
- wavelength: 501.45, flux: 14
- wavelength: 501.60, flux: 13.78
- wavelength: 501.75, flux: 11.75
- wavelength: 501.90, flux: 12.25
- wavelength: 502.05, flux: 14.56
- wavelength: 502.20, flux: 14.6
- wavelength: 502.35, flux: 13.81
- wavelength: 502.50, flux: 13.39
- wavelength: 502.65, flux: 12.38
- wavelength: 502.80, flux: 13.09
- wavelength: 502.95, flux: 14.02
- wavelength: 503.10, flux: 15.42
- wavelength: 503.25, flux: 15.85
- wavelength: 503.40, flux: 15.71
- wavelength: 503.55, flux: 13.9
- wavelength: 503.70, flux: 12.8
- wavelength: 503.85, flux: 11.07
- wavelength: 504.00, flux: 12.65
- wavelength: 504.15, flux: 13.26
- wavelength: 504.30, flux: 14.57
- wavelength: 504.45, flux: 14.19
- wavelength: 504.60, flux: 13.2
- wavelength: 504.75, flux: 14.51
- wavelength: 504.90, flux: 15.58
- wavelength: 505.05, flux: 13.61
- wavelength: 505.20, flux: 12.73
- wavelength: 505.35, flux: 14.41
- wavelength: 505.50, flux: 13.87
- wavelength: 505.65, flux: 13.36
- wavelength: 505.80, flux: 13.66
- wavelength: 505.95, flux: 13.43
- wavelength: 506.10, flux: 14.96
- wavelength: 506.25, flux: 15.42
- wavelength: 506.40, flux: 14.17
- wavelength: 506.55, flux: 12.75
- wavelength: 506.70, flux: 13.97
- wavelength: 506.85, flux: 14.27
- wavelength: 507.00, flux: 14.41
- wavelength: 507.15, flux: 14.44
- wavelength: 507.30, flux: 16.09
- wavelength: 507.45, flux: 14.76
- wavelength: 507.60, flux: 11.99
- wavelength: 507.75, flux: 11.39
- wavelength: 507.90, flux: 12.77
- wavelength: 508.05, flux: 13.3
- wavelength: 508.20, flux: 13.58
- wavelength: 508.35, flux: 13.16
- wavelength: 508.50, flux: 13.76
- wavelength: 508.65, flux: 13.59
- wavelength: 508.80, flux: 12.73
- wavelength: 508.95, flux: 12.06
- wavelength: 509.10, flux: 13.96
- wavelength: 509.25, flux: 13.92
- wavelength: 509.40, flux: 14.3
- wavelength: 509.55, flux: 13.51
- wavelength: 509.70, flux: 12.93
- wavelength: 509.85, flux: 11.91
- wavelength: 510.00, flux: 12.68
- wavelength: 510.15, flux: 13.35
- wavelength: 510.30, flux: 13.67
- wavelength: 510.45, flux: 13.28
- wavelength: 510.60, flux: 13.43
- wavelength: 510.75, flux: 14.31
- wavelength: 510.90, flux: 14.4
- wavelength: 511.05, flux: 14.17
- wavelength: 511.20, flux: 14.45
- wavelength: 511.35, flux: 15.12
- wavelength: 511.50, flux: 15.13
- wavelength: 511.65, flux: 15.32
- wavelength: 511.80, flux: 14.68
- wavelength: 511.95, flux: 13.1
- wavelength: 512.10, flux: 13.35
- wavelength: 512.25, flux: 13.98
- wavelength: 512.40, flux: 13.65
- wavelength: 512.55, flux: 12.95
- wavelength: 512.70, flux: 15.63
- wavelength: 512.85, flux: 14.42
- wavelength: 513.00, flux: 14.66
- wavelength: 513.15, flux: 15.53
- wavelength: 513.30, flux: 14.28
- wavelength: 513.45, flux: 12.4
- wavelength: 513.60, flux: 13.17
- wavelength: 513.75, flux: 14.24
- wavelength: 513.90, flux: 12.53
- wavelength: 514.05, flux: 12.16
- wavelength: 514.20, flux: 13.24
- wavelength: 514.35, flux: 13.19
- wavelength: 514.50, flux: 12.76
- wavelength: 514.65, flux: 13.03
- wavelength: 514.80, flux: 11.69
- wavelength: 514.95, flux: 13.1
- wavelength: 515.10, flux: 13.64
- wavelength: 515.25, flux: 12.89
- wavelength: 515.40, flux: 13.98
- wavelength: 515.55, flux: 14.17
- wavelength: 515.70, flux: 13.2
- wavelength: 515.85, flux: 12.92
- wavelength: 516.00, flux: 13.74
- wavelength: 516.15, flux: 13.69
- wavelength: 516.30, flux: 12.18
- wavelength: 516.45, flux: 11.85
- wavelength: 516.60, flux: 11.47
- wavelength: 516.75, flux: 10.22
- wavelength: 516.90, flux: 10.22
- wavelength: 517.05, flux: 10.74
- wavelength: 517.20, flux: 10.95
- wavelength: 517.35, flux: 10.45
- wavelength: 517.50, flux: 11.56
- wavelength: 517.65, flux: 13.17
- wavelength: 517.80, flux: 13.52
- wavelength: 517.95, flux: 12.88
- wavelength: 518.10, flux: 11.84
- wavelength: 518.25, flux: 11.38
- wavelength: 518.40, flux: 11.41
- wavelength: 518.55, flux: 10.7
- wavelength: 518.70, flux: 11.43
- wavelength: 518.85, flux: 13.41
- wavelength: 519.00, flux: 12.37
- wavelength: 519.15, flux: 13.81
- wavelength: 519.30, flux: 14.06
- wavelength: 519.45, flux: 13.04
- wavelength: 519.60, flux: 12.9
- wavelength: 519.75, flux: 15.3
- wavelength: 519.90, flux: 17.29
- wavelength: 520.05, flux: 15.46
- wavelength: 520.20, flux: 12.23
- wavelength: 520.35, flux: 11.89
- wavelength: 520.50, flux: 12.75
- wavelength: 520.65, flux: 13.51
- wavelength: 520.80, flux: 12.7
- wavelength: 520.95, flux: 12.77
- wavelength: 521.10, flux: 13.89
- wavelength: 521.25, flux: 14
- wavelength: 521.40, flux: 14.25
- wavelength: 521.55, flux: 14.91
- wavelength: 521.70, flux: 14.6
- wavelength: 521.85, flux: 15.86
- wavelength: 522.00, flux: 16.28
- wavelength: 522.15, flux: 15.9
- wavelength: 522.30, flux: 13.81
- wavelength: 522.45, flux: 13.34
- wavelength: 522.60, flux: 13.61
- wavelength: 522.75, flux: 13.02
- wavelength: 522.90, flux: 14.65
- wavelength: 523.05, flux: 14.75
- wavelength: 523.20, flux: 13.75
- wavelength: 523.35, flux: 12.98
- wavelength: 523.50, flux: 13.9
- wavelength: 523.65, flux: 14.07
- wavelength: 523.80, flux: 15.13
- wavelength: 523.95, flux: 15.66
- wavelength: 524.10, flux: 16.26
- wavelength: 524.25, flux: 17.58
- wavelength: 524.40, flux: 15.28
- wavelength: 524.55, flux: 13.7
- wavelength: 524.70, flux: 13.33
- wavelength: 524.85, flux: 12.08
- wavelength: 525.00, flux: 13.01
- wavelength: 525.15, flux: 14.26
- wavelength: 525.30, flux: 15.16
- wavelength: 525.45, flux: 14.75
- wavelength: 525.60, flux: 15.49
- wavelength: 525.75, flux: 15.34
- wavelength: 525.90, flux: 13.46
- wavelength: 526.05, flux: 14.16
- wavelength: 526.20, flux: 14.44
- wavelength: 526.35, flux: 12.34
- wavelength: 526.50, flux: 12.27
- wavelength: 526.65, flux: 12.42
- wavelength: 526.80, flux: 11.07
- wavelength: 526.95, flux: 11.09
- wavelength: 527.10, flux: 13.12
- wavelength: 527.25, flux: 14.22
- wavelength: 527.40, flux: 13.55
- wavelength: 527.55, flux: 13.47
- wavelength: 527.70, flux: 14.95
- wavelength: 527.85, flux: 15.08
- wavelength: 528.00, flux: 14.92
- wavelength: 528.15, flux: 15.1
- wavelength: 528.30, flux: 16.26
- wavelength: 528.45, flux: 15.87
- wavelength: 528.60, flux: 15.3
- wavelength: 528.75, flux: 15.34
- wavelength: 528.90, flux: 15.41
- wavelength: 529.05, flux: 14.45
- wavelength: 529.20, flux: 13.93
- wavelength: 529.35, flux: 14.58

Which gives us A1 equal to 1.11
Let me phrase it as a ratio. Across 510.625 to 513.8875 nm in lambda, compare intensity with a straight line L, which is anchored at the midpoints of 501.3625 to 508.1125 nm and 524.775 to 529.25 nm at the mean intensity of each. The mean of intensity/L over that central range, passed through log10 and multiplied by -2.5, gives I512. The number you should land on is -0.02 mag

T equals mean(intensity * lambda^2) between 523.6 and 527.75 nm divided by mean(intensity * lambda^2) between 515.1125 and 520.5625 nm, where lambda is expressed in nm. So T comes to 1.14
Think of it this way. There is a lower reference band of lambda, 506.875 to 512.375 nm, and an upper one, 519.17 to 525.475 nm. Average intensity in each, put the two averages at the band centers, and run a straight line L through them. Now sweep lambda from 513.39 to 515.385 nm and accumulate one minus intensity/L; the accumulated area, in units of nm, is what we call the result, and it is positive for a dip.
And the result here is 0.13 nm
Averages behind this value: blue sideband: 13.7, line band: 13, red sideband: 14.2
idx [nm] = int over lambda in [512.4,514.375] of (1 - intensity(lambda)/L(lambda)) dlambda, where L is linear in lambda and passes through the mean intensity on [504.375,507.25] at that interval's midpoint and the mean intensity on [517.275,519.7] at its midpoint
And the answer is -0.10 nm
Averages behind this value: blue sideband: 14.1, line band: 13.7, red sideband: 12.4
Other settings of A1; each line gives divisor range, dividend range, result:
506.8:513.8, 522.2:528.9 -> 1.09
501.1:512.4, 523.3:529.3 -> 1.12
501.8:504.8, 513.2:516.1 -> 1.00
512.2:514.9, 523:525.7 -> 1.12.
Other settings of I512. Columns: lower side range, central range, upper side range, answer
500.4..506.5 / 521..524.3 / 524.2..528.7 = -0.04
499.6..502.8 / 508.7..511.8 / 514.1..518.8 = -0.08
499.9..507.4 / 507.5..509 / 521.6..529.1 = 0.09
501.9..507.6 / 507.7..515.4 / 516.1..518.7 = -0.07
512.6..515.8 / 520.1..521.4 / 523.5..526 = 0.09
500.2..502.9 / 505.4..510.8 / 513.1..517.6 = -0.04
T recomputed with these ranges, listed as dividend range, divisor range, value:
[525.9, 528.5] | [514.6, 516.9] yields 1.13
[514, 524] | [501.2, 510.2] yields 1.02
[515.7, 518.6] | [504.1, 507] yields 0.89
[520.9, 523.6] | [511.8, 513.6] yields 1.06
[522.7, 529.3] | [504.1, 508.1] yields 1.11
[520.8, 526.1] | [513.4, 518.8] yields 1.20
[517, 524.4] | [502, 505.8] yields 1.05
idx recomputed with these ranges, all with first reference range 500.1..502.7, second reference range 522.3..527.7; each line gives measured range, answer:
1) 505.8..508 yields -0.037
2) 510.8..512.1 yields -0.070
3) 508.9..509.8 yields 0.017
